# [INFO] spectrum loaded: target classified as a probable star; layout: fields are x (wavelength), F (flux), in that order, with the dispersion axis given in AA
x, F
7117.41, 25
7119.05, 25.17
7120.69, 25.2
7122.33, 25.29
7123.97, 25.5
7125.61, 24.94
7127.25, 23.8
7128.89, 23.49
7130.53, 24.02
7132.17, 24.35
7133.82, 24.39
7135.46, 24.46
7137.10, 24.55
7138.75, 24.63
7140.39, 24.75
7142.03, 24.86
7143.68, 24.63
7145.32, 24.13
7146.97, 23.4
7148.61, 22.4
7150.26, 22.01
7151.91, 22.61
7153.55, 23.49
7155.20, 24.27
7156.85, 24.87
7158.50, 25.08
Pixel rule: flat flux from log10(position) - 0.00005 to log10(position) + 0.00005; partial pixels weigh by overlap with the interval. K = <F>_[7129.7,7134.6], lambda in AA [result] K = 24.2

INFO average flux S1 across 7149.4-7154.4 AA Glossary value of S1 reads 22.7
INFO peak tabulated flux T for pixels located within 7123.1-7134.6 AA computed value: 25.5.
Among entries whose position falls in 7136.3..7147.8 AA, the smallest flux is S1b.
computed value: 23.4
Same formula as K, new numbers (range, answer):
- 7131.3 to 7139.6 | 24.5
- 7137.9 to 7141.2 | 24.7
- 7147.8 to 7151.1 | 22.2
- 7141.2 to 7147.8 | 24.3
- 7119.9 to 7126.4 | 25.2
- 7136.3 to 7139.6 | 24.6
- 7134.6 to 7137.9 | 24.5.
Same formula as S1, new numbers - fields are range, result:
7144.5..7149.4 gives 23.3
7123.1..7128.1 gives 24.8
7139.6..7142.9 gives 24.8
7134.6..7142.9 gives 24.7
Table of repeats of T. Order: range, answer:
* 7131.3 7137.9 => 24.55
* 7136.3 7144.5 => 24.86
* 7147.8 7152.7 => 22.61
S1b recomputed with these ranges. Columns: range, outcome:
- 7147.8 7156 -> 22.01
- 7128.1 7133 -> 23.49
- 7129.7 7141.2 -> 24.02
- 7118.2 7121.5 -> 25.17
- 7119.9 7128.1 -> 23.8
